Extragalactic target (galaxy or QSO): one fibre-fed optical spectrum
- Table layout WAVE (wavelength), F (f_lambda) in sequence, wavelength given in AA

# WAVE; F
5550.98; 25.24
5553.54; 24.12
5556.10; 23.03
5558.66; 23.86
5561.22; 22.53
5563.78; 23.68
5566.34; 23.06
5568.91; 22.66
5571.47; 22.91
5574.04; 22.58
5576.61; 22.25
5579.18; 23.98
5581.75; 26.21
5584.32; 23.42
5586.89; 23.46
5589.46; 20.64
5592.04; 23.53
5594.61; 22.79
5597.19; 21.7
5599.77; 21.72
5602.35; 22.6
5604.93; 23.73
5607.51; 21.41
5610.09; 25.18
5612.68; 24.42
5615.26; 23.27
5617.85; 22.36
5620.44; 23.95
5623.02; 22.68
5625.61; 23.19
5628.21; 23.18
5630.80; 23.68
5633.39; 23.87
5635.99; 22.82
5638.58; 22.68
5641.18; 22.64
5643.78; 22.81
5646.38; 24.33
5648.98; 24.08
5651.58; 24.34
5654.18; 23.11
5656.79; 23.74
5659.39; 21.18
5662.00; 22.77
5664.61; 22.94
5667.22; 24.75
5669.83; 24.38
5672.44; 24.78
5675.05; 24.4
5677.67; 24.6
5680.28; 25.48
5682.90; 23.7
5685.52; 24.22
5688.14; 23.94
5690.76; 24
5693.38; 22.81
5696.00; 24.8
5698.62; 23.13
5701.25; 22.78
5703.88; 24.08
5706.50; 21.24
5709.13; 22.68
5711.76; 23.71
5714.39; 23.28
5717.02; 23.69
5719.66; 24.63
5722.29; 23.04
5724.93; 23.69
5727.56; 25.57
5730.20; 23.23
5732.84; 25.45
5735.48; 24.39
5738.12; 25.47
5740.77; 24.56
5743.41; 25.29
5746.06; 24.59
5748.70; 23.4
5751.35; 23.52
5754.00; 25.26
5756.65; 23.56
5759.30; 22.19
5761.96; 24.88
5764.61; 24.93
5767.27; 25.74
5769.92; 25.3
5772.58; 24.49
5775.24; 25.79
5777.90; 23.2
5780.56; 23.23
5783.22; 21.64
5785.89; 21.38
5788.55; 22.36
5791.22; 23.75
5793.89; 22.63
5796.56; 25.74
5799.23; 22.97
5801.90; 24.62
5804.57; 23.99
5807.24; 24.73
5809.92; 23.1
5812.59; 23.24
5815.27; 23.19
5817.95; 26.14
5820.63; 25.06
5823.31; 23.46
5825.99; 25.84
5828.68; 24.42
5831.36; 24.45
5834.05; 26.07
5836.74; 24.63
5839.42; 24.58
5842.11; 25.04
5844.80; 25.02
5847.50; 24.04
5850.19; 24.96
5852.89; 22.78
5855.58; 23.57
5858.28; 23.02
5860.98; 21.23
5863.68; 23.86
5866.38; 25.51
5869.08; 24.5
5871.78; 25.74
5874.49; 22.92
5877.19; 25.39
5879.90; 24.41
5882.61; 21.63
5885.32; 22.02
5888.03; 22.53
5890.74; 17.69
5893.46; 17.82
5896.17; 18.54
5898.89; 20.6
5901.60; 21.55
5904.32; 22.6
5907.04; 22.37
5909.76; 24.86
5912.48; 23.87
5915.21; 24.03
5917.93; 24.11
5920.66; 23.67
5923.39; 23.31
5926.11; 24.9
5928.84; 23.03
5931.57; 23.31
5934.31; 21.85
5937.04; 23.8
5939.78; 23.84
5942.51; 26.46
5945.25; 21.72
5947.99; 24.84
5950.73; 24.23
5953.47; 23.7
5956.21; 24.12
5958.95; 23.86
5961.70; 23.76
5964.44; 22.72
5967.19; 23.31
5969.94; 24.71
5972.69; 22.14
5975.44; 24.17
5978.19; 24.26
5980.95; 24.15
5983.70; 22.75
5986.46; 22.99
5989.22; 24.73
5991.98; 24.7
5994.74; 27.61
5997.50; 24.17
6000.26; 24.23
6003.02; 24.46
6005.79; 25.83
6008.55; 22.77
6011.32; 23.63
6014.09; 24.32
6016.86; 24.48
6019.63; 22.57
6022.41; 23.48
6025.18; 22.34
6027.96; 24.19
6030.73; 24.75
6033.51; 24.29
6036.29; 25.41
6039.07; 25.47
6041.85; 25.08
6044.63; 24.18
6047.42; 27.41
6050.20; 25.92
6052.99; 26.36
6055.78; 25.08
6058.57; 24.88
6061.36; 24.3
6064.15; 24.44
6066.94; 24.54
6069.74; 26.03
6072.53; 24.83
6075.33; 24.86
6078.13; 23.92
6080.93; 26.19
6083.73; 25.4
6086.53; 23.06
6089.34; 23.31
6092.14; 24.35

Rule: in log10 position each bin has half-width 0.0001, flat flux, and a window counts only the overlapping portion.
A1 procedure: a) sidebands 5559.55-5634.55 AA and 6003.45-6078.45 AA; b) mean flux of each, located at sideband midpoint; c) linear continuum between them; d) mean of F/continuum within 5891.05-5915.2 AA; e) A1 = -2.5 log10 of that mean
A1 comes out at 0.128 mag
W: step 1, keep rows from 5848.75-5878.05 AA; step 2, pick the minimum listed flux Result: 21.23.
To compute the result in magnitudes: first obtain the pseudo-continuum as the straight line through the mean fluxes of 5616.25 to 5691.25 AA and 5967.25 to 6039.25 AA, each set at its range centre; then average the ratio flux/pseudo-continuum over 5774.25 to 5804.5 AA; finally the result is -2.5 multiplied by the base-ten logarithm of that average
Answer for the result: 0.02 mag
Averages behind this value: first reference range 23.6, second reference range 24.1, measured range 23.4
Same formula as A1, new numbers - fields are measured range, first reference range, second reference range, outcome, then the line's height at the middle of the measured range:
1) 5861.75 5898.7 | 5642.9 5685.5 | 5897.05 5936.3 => 0.04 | 23.2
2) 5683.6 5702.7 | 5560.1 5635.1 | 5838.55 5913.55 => -0.03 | 23.1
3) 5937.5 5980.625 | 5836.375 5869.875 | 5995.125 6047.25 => 0.02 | 24.2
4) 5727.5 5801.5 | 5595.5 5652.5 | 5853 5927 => -0.05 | 23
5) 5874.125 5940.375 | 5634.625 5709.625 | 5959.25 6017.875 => 0.06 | 24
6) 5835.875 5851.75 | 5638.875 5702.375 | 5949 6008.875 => -0.03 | 23.9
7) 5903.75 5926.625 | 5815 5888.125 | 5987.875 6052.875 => 0.03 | 24.4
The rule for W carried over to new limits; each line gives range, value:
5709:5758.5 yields 22.68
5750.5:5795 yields 21.38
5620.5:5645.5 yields 22.64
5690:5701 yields 22.81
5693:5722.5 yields 21.24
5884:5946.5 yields 17.69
